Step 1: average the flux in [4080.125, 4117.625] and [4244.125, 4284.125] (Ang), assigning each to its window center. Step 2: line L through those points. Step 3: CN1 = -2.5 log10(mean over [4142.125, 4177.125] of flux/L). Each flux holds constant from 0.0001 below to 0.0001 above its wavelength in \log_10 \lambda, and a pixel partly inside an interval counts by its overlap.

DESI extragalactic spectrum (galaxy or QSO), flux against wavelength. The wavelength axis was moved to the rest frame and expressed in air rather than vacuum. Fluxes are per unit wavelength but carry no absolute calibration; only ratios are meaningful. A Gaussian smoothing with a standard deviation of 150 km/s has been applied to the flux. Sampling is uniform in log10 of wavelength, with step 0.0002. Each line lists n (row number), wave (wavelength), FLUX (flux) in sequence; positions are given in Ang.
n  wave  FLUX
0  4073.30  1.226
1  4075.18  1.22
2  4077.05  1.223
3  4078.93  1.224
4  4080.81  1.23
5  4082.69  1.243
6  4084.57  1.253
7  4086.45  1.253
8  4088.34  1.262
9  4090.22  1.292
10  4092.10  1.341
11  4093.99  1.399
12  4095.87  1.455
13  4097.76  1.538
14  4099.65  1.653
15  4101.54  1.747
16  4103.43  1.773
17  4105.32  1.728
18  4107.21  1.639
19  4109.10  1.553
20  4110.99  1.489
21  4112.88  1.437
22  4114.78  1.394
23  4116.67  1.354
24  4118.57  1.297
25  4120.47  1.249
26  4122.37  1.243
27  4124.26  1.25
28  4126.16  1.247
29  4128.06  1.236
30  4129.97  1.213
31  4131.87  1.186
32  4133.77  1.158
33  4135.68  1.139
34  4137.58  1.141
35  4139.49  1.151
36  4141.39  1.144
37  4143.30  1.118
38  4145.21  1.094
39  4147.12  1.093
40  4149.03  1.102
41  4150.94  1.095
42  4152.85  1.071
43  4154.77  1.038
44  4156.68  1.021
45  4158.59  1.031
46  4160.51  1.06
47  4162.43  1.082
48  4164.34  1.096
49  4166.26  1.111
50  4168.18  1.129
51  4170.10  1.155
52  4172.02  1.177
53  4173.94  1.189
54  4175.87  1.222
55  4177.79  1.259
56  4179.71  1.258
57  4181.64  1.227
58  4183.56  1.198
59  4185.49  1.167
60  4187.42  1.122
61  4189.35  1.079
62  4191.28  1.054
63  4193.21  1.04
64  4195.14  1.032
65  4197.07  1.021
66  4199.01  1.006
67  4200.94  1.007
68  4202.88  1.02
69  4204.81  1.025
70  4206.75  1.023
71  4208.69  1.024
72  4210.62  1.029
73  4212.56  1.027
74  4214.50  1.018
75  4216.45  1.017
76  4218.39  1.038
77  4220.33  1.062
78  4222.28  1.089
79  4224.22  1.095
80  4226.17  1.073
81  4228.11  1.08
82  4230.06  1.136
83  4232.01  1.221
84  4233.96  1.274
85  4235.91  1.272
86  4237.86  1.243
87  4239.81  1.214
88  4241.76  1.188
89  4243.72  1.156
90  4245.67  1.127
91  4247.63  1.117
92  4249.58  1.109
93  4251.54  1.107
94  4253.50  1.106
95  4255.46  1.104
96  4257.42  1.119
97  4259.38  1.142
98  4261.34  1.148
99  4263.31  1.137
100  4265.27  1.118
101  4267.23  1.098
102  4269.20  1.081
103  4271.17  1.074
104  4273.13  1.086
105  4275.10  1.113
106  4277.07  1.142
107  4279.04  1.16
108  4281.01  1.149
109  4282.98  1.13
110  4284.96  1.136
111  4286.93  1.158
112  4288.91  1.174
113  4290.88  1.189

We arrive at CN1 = 0.20 mag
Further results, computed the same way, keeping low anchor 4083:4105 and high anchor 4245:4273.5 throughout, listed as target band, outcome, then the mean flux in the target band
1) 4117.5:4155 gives 0.173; 1.17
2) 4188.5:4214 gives 0.195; 1.03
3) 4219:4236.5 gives 0.034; 1.14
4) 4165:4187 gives 0.085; 1.19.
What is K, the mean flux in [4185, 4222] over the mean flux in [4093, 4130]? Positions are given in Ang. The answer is 0.7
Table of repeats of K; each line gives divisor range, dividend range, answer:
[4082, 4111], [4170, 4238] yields 0.75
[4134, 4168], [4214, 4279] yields 1.03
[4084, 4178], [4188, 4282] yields 0.87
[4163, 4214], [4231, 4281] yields 1.04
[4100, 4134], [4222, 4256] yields 0.82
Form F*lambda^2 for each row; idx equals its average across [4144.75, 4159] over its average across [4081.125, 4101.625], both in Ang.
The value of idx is 0.80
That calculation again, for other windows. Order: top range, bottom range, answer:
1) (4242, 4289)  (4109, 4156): 0.99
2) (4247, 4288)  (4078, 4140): 0.89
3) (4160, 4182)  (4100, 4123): 0.80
